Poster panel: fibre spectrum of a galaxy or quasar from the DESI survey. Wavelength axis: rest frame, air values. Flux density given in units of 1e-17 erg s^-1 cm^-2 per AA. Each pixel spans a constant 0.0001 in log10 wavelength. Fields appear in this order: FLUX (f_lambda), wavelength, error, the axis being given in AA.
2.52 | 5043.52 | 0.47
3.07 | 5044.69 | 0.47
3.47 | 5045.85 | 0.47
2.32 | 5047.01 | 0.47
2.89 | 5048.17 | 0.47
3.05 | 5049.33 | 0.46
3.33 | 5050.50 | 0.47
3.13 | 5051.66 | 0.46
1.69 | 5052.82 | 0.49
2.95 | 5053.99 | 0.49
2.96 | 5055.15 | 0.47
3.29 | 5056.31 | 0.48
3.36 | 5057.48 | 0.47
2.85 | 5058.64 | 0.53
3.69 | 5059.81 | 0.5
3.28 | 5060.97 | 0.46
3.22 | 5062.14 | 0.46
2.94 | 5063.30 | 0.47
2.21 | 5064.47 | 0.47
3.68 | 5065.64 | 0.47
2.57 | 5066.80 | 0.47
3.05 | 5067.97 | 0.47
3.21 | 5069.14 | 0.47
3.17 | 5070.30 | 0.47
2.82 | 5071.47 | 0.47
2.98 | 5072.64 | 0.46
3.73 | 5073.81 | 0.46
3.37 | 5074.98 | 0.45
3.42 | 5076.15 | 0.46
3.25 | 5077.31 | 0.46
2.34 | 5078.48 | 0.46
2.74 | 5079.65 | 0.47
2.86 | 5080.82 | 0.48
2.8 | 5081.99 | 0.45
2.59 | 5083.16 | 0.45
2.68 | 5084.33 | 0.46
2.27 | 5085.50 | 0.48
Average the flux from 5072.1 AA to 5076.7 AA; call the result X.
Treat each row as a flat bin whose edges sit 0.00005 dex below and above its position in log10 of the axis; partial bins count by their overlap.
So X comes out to 3.37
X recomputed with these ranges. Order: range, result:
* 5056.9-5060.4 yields 3.3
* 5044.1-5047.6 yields 2.95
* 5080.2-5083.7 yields 2.75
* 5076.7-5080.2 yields 2.79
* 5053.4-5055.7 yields 2.95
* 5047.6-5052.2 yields 3.1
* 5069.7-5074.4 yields 3.18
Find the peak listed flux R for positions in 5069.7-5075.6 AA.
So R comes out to 3.73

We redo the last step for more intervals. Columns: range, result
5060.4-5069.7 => 3.68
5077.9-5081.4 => 2.86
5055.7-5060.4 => 3.69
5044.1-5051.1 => 3.47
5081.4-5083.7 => 2.8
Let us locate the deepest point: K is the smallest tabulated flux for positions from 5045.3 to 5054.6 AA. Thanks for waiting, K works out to 1.69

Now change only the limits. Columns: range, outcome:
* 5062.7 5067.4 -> 2.21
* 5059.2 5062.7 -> 3.22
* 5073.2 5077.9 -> 3.25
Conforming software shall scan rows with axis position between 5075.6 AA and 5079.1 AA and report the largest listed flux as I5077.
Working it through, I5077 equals 3.42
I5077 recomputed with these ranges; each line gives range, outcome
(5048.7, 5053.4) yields 3.33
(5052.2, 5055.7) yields 2.96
